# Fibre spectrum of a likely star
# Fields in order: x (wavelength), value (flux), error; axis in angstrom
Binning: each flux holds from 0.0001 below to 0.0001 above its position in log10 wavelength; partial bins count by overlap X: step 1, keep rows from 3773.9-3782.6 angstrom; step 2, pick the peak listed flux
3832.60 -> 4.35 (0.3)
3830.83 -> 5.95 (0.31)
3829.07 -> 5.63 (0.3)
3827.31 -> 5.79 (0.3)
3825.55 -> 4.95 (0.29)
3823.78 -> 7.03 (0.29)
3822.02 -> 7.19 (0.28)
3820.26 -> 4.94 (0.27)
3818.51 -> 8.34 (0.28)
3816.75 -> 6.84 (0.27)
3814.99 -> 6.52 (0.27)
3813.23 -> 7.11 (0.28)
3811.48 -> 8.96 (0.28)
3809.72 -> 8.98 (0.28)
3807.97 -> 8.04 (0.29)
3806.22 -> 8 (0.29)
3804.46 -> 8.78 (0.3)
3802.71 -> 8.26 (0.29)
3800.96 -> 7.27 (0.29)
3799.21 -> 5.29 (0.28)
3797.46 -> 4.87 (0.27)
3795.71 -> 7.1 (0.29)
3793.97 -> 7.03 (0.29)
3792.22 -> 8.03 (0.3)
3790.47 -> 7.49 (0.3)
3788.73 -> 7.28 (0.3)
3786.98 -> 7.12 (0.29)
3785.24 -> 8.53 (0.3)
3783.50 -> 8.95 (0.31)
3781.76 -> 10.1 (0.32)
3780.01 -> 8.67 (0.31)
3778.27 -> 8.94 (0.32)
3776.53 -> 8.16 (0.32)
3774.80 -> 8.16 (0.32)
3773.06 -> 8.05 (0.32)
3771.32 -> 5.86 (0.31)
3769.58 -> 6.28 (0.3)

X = 10.1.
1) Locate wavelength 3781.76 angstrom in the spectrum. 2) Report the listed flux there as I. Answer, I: 10.1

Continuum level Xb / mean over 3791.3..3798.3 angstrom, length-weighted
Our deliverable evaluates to 6.77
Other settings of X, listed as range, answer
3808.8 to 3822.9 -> 8.98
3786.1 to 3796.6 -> 8.03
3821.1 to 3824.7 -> 7.19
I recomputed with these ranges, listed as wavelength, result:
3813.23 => 7.11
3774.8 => 8.16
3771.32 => 5.86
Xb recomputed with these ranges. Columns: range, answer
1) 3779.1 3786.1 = 9.06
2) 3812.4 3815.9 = 6.8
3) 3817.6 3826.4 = 6.5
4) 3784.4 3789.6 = 7.64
